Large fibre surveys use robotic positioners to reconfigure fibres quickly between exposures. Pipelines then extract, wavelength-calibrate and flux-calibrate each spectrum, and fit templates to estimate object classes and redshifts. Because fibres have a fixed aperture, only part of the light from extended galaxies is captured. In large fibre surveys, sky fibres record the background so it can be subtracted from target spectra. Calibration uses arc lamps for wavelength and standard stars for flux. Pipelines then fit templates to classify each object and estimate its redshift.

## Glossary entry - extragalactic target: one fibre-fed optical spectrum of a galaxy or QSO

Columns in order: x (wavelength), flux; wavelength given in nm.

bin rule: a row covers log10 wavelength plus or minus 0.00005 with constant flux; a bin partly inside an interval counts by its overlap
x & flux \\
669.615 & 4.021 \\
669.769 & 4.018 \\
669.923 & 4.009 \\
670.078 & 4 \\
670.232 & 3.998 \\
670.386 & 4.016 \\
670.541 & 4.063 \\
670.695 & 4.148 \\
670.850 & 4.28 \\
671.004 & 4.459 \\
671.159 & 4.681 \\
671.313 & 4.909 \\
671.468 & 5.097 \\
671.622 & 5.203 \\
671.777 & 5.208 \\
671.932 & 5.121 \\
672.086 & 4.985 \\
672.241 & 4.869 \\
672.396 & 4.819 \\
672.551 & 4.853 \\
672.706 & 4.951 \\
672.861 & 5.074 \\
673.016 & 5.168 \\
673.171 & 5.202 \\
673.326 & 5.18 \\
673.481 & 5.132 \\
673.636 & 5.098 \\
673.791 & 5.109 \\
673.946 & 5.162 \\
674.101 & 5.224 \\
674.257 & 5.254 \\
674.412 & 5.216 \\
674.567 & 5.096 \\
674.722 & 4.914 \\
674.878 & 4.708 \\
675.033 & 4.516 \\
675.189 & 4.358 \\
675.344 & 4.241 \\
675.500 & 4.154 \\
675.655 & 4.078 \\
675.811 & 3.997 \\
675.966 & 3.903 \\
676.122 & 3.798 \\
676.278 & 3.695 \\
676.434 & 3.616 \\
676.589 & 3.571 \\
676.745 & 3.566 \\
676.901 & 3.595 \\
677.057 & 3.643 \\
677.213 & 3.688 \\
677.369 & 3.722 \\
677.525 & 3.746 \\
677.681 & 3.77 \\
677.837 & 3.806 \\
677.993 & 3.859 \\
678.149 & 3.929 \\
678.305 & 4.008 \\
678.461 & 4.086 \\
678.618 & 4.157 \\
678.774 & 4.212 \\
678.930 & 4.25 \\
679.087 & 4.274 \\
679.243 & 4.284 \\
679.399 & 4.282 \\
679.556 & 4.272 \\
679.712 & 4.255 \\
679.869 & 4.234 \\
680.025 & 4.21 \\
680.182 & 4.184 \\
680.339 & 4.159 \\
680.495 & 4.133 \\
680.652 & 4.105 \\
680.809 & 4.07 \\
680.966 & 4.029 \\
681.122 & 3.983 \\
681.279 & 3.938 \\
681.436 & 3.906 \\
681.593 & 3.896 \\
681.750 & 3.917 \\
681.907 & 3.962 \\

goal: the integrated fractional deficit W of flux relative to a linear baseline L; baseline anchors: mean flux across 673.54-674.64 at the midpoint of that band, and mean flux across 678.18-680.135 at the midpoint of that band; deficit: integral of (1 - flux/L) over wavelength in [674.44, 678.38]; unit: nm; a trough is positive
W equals 0.60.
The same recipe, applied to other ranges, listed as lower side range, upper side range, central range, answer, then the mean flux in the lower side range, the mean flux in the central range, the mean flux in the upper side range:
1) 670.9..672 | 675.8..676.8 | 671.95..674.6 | -0.36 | 4.94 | 5.08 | 3.72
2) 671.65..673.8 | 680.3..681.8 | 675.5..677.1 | 0.29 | 5.06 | 3.77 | 4.01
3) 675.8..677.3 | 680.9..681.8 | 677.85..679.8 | -0.17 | 3.69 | 4.14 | 3.95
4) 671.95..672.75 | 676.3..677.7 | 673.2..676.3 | -0.28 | 4.91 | 4.67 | 3.65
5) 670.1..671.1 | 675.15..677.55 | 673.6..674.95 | -0.39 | 4.16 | 5.09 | 3.83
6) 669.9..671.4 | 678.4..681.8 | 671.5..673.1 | -0.30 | 4.27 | 5.03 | 4.13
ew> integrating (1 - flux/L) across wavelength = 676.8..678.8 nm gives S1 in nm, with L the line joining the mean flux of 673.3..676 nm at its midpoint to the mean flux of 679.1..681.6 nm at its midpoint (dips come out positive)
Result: 0.25 nm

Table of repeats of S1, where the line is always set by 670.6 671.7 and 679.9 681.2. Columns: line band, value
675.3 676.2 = 0.08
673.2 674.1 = -0.12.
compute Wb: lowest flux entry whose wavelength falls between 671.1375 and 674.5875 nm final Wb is 4.681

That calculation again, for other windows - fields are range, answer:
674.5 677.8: 3.566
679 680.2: 4.184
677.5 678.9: 3.746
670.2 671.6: 3.998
